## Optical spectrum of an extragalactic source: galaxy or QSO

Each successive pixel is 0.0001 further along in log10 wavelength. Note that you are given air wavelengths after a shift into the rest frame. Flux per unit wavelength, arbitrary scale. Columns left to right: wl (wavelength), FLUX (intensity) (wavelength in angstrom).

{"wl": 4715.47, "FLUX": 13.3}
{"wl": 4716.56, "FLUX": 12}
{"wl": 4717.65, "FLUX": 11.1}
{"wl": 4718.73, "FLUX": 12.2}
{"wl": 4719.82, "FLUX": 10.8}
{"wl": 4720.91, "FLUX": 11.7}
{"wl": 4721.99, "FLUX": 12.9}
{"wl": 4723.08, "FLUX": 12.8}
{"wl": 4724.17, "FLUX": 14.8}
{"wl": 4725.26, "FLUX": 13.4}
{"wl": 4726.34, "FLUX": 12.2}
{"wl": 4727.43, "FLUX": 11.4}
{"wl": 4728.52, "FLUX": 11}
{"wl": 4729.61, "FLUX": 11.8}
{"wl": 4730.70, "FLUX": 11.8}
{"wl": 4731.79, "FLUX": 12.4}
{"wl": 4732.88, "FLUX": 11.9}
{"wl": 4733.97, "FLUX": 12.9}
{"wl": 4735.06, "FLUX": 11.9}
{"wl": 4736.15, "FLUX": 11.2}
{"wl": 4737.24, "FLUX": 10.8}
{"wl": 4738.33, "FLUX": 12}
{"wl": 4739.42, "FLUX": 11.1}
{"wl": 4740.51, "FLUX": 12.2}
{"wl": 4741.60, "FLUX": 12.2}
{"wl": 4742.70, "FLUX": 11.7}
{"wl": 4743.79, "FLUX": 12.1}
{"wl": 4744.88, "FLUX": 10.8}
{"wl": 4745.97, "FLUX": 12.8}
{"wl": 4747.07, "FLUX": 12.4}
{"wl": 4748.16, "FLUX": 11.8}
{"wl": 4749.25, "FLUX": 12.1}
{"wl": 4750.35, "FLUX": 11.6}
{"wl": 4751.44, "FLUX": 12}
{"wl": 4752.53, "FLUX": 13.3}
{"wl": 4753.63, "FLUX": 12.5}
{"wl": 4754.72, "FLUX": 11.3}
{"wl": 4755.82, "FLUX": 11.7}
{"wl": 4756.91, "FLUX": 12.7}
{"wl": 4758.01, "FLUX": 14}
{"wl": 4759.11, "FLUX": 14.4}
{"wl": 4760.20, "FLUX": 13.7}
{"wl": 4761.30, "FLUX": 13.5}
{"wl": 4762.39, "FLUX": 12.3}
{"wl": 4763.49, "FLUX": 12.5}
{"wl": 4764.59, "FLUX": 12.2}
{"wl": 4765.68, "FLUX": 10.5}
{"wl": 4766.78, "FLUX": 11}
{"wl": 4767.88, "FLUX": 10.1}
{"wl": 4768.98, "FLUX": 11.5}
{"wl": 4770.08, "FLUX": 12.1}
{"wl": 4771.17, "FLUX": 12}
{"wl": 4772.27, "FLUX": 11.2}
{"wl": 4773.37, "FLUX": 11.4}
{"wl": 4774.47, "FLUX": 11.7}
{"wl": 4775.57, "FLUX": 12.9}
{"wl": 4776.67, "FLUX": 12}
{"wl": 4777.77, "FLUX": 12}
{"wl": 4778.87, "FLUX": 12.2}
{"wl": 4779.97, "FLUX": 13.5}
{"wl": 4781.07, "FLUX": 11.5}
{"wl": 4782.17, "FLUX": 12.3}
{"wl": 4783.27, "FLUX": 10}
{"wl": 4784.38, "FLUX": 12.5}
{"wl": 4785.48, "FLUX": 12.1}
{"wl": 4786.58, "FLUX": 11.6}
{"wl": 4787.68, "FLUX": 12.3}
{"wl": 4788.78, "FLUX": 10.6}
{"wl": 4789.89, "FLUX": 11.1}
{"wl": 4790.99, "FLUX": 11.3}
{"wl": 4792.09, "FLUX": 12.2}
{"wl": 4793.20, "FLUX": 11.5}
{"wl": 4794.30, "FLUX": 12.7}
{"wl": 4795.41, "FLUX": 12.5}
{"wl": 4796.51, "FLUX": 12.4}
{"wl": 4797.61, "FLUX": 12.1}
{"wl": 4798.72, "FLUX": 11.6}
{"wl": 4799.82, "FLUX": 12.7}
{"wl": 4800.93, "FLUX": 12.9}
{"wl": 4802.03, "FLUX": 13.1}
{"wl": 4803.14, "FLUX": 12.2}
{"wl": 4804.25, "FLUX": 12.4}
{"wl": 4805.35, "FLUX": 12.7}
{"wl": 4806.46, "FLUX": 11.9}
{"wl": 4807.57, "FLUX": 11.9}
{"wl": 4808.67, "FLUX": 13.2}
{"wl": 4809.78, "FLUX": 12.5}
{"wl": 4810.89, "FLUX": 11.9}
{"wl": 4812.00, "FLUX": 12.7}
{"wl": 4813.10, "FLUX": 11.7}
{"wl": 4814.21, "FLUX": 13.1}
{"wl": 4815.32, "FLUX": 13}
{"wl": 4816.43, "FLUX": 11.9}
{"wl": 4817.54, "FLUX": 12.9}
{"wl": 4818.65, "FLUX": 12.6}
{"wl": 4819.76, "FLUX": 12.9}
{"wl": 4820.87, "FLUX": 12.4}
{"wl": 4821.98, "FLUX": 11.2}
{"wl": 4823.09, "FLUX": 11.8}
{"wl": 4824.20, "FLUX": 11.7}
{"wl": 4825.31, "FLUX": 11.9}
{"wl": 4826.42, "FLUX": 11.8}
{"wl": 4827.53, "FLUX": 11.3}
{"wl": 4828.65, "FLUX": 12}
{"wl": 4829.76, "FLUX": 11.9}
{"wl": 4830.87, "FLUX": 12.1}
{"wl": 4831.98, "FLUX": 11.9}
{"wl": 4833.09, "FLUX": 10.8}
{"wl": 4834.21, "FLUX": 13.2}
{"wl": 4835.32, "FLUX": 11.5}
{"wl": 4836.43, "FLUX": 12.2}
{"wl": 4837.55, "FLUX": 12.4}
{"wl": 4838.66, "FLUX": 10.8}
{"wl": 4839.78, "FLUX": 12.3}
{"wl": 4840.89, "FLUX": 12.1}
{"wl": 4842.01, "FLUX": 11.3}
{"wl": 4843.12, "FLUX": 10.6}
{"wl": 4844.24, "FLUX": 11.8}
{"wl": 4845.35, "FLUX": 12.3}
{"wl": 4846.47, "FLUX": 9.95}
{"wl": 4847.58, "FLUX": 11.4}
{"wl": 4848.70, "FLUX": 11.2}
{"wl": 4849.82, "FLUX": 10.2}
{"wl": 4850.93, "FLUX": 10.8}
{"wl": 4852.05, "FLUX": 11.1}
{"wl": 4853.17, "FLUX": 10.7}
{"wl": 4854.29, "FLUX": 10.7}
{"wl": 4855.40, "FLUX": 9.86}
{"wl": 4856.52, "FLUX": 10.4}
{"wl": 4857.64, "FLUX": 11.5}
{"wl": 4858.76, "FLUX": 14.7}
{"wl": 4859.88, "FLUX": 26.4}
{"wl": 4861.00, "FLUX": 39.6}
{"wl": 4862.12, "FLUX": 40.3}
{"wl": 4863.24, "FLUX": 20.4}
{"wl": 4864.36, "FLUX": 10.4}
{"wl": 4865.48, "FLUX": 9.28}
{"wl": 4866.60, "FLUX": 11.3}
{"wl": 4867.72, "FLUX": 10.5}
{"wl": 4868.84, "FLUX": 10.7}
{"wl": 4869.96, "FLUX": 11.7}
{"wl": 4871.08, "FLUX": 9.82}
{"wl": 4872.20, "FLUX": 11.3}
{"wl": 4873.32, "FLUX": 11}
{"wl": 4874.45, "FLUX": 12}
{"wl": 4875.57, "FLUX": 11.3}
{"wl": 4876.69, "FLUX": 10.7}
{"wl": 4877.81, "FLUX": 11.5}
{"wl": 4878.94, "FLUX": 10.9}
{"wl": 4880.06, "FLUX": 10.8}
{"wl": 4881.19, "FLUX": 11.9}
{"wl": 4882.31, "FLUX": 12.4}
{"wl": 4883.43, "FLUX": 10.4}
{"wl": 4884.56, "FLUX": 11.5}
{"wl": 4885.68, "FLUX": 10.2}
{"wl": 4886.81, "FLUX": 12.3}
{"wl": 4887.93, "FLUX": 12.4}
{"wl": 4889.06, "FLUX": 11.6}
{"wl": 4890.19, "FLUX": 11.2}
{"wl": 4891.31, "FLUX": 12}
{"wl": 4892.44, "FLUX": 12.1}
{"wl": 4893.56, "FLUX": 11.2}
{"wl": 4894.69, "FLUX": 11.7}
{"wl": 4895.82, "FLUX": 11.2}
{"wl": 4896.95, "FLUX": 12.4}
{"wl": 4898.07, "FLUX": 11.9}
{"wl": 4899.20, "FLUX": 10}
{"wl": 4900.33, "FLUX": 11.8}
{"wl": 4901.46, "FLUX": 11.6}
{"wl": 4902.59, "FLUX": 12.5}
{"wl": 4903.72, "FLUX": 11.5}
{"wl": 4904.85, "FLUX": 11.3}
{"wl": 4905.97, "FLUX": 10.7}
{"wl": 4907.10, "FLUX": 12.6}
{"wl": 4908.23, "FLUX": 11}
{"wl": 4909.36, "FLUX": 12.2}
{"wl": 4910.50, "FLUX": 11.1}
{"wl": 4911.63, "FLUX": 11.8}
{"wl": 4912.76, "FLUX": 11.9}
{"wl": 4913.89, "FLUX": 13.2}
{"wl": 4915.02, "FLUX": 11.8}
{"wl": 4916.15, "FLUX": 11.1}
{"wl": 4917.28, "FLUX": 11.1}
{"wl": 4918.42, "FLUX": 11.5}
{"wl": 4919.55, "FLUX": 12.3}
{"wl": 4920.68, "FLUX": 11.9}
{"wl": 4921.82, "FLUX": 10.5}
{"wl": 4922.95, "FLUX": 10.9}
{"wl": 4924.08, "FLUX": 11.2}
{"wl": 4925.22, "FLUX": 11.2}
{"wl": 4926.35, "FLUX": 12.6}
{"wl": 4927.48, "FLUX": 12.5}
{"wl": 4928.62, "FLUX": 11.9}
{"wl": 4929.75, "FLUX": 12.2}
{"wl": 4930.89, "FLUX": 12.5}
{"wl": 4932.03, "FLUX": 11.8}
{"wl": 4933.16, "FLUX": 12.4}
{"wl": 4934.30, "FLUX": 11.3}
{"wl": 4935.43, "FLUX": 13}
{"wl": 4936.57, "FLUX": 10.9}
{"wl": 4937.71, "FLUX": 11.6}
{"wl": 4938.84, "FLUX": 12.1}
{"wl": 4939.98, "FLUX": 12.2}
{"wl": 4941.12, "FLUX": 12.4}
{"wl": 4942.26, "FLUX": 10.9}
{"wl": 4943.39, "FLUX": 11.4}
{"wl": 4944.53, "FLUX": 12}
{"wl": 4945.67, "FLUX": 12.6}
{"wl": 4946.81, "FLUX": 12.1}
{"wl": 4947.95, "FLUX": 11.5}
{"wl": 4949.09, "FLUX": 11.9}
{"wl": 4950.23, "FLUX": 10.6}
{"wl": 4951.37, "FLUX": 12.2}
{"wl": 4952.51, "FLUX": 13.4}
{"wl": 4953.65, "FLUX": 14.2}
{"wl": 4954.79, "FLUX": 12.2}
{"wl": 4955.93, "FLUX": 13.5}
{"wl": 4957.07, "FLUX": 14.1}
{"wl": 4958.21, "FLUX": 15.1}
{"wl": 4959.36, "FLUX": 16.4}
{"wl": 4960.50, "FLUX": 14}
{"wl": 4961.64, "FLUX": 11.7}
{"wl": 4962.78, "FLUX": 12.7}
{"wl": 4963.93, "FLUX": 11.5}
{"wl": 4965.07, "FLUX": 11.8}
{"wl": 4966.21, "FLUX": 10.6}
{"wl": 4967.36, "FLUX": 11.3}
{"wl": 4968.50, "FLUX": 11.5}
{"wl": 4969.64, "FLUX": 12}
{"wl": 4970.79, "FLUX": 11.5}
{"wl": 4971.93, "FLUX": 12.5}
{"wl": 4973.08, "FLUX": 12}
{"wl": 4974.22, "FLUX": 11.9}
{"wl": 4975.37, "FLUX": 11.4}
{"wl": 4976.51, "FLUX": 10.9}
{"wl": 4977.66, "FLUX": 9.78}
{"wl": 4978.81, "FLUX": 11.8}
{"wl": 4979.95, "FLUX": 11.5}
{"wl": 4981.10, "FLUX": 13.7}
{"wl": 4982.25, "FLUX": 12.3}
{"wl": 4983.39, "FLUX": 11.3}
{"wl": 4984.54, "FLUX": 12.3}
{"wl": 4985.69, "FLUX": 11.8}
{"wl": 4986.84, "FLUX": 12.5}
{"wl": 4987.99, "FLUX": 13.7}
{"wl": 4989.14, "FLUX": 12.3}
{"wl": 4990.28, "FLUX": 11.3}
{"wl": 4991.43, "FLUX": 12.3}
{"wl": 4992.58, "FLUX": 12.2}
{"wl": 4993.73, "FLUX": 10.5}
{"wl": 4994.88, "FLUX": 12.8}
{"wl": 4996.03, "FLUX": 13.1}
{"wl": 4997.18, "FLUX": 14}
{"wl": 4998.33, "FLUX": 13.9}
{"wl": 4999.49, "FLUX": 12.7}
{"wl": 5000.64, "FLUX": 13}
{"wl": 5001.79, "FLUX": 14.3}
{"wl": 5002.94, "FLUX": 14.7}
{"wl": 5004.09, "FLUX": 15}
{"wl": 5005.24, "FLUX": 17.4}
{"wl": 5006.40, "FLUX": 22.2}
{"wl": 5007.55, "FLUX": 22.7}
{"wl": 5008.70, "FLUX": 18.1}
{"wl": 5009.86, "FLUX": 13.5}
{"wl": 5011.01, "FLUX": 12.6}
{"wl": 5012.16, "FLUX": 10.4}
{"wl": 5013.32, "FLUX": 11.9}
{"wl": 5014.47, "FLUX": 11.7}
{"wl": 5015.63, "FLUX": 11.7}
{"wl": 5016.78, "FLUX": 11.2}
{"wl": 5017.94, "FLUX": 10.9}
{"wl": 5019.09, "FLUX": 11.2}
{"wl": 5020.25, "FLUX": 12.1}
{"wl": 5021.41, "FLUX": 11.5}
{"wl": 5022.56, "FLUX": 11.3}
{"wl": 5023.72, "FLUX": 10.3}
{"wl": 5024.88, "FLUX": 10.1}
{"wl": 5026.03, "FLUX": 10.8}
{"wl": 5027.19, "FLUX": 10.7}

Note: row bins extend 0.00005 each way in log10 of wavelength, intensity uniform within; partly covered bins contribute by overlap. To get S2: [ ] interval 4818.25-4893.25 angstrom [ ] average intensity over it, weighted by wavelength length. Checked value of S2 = 12.6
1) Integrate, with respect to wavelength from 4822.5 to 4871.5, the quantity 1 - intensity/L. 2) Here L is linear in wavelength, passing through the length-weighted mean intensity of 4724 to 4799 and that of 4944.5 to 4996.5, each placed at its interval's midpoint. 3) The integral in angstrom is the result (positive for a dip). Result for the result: -4.37 angstrom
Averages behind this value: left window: 12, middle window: 13.2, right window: 12.3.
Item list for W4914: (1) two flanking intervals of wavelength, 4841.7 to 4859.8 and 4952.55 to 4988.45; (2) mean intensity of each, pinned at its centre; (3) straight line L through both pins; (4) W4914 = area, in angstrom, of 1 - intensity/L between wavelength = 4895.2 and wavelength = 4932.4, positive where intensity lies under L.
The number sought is 0.9 angstrom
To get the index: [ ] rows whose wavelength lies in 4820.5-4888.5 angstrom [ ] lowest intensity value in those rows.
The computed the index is 9.28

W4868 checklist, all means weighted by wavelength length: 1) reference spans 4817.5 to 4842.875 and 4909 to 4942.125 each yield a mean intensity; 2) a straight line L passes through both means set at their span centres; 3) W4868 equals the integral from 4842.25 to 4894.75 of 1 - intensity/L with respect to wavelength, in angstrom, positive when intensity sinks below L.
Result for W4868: -4.67 angstrom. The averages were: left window 11.9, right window 11.8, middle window 12.9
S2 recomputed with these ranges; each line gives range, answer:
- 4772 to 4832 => 12.1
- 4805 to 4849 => 12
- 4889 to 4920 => 11.7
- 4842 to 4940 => 12.4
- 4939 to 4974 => 12.4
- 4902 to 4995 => 12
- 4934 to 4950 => 11.8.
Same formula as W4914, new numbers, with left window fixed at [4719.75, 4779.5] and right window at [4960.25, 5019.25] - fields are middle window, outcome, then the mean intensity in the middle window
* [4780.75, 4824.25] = 0.4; 12.1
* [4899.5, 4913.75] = 1.0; 11.7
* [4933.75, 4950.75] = 1.2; 11.8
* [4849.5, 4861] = -1.5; 14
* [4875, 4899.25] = 2.0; 11.5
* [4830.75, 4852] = 1.5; 11.5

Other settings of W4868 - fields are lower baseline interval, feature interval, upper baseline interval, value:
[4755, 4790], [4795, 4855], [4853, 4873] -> 9.02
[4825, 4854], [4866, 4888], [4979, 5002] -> 1.05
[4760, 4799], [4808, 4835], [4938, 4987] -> -0.48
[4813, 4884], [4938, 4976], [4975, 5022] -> 1.85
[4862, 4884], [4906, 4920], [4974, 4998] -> 0.60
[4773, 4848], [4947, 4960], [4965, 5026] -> -0.68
